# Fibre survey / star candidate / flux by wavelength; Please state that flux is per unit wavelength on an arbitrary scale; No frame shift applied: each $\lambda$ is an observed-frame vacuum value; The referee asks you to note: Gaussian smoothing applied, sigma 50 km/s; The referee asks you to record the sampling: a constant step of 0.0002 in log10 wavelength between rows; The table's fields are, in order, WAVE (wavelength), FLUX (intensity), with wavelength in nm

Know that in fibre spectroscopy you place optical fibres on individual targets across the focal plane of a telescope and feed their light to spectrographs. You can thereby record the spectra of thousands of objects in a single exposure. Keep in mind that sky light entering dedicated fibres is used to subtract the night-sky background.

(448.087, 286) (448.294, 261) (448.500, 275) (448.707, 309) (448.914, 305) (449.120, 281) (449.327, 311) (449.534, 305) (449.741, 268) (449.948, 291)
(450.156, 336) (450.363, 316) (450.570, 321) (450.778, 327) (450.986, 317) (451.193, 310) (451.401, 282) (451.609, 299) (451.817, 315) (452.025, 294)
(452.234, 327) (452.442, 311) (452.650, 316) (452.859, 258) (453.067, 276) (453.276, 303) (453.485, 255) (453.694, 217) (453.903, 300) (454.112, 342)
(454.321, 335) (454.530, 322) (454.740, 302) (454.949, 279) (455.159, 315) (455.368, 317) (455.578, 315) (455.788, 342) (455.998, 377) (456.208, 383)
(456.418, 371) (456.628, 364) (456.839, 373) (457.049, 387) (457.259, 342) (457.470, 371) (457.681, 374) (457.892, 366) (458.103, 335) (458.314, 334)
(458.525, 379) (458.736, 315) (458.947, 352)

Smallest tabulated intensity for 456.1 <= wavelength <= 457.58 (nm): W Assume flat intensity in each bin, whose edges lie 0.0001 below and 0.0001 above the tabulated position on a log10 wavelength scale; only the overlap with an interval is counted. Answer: 342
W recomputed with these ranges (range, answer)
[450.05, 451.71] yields 282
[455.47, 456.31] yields 315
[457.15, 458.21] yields 335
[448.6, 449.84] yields 268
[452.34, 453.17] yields 258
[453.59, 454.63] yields 217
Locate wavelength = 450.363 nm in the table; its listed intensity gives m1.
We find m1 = 316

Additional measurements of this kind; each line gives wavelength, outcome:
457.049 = 387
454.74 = 302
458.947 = 352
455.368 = 317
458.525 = 379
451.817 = 315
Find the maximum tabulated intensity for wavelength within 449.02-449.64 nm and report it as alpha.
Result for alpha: 311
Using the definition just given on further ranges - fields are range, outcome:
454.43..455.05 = 322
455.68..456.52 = 383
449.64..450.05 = 291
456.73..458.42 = 387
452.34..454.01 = 316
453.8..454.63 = 342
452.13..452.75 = 327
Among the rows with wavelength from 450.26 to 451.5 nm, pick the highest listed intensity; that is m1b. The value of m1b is 327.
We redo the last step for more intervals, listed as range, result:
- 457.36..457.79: 374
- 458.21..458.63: 379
